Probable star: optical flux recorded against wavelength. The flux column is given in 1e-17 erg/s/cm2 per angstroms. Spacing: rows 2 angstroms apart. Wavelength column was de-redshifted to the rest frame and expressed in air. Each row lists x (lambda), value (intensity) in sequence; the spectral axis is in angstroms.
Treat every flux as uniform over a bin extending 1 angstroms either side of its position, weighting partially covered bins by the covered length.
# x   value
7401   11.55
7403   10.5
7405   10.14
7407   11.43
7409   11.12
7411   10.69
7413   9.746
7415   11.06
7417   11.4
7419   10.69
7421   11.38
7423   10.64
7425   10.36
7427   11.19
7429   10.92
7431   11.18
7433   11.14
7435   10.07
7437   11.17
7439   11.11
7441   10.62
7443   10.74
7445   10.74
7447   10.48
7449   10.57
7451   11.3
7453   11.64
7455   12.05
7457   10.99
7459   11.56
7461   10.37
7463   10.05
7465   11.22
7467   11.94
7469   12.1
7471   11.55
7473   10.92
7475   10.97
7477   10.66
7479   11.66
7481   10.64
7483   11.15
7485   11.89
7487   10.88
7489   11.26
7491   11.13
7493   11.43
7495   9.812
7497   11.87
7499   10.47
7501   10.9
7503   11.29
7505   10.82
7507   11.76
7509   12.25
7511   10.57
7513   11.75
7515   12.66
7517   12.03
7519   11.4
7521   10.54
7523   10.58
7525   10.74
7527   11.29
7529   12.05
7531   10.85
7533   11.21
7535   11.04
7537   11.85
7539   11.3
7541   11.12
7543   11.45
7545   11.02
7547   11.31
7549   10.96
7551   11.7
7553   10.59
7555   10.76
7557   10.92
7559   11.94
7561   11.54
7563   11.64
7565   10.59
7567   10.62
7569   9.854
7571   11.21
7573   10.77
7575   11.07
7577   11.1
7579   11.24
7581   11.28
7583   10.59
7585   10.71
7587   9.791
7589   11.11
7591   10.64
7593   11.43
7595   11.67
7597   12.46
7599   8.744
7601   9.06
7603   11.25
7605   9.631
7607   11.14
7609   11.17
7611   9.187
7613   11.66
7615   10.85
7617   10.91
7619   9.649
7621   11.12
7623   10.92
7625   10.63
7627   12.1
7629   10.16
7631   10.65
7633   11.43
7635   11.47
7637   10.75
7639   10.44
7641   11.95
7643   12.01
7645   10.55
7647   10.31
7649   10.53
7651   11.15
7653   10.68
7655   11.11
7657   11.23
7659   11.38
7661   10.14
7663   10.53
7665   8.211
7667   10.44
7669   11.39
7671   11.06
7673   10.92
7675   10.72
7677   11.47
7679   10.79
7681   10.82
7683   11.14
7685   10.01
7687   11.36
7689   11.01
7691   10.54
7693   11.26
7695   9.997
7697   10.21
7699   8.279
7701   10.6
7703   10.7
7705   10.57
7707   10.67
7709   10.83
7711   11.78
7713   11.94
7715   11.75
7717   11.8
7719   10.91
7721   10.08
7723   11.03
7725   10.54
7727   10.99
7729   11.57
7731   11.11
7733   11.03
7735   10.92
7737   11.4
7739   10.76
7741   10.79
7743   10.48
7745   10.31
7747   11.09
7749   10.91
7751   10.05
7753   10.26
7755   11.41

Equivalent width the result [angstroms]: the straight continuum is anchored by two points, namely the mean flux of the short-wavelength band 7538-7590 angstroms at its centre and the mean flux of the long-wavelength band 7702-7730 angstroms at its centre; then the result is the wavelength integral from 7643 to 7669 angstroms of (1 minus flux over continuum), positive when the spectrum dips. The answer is 1.04 angstroms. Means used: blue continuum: 11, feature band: 10.6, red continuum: 11.1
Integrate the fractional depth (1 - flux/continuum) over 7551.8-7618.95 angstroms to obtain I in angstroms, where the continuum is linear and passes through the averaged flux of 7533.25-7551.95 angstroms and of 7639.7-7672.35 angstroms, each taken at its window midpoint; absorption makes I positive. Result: 1.8 angstroms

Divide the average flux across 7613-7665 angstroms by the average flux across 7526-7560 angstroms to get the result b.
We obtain 0.97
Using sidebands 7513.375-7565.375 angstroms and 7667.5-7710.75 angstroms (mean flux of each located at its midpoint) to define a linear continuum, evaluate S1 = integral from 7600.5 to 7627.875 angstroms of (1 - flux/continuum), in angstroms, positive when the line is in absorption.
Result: 0.8 angstroms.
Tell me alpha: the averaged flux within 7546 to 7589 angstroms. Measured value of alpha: 11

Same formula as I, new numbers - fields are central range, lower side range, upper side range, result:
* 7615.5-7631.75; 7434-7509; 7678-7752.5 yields 0.2 angstroms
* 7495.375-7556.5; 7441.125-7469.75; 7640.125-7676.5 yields -1.4 angstroms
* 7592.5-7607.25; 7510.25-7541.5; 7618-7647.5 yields 0.6 angstroms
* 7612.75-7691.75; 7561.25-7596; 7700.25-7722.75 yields 1.1 angstroms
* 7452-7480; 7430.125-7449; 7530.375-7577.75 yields -1.0 angstroms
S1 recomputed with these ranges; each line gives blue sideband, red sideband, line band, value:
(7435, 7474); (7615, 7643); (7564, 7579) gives 0.3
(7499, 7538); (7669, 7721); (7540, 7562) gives 0.0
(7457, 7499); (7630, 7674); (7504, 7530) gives -0.8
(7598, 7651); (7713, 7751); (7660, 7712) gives 1.3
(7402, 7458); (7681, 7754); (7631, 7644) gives -0.6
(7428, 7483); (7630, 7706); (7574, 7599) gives -0.3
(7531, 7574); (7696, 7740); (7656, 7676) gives 0.6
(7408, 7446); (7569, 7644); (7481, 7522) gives -1.6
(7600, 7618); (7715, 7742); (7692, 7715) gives 0.5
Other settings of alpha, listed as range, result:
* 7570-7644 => 10.9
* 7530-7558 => 11.1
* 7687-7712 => 10.6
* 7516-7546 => 11.2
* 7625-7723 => 10.8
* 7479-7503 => 11.1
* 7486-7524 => 11.2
